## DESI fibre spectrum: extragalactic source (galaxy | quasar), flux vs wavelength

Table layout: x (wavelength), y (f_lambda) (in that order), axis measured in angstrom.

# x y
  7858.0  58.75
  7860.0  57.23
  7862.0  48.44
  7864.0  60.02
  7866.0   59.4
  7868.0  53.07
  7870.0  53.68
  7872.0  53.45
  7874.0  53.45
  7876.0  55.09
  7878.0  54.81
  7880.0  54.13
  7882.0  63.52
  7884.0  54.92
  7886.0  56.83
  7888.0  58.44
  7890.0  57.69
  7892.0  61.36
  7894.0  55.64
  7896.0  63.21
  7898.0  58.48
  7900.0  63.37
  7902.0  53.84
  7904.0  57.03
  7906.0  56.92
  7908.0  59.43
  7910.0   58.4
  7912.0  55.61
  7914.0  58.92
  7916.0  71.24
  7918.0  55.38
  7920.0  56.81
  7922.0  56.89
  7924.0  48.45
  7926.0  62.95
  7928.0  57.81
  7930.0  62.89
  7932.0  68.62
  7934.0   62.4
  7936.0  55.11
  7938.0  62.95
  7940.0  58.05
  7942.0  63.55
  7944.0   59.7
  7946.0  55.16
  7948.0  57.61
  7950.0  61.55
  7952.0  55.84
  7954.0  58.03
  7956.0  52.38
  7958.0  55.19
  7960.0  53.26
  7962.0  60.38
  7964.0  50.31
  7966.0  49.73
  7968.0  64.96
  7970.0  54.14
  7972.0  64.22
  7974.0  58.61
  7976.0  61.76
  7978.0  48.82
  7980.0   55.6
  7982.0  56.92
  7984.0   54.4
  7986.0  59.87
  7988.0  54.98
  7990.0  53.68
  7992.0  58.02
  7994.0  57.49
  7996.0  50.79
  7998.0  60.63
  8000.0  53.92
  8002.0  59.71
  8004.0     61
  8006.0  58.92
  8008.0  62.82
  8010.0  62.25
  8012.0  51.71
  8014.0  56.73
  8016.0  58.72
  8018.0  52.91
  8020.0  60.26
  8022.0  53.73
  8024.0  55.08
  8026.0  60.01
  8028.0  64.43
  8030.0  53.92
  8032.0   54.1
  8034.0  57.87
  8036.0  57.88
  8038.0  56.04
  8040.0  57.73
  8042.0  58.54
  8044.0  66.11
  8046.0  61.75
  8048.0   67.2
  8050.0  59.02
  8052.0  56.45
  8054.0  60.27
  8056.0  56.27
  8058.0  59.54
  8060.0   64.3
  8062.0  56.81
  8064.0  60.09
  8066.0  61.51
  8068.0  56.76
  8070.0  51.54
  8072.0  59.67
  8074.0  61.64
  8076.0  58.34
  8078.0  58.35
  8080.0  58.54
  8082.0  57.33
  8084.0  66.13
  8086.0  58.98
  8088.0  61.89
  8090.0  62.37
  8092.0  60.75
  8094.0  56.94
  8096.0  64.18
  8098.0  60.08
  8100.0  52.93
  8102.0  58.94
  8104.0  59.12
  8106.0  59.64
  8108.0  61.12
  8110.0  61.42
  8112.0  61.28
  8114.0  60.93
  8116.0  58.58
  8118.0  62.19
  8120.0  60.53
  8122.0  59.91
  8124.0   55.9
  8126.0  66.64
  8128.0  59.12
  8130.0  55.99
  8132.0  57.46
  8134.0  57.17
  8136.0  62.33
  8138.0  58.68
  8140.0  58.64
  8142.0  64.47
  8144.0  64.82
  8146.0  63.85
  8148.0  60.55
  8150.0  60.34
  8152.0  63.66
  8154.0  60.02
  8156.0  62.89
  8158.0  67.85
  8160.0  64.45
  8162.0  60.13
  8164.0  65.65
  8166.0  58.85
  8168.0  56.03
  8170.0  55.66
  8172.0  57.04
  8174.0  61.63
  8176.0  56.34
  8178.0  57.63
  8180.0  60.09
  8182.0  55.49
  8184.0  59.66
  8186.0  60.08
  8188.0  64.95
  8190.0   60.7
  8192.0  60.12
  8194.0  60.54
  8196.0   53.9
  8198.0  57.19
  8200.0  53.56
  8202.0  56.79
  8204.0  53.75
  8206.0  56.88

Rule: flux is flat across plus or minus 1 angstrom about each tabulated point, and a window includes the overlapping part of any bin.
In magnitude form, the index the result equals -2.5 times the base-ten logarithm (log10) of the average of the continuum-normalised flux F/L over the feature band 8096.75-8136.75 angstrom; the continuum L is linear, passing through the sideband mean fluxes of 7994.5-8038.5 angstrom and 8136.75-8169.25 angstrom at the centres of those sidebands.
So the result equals 0.020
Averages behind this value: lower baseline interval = 57.4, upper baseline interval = 61.9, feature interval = 59.6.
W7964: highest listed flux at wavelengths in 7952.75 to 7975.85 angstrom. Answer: 64.96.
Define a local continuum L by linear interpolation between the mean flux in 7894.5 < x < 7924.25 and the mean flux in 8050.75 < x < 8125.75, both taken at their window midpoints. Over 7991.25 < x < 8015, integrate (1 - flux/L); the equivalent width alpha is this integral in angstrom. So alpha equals 0.5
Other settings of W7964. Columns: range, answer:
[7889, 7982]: 71.24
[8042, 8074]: 67.2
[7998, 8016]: 62.82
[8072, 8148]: 66.64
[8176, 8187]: 60.09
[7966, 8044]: 66.11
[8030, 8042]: 58.54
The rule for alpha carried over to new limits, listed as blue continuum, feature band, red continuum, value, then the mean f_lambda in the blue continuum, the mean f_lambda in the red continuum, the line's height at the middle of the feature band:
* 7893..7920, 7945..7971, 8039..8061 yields 1.5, 59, 60.7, 59.6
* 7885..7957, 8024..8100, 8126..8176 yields 0.8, 58.8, 60.8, 60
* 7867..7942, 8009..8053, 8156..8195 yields 0.6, 58.2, 60.2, 59.1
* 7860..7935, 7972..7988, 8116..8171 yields 0.5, 57.9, 60.8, 58.9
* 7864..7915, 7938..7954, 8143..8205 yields -0.3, 57.3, 59.8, 57.8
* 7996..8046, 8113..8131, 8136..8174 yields 0.2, 58.1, 61.3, 60.5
